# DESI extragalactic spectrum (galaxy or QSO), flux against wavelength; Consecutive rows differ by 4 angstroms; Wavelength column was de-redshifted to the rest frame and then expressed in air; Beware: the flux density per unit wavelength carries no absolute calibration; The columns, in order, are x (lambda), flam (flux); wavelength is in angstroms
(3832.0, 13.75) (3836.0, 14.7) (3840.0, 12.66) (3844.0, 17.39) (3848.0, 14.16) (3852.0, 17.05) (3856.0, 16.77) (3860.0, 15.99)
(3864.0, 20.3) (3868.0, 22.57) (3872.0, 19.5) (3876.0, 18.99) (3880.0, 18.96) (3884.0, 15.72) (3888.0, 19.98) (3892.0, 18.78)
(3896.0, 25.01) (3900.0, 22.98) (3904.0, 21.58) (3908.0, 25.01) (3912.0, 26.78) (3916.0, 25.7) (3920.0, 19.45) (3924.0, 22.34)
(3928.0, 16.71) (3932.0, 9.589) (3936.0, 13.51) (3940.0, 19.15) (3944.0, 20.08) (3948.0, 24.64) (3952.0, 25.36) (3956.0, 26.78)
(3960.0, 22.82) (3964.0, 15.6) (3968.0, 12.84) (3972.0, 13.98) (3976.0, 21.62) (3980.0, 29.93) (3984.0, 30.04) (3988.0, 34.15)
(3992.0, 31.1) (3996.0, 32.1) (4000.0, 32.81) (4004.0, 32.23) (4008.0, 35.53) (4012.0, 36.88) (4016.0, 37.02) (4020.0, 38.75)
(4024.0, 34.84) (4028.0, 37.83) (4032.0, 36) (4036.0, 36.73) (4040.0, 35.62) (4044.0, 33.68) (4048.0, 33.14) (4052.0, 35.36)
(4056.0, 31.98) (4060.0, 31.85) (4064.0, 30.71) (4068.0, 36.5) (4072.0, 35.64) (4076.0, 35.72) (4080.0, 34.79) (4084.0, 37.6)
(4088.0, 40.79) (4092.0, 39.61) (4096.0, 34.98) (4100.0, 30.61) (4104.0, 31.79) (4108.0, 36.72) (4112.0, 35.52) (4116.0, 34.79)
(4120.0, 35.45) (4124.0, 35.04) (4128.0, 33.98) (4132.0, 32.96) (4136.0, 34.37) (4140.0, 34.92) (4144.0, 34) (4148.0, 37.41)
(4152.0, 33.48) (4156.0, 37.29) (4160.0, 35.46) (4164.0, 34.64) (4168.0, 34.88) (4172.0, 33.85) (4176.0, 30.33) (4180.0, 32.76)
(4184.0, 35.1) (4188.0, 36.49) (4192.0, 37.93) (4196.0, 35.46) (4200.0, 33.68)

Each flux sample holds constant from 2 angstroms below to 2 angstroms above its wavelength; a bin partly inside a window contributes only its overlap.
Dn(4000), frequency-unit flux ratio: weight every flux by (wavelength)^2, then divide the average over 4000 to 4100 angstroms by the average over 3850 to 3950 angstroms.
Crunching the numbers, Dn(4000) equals 1.9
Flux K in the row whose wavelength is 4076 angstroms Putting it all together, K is 35.72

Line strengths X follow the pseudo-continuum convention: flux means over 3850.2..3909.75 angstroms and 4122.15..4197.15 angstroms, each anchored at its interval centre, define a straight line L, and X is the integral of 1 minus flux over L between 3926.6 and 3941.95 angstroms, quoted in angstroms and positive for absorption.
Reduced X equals 5.5 angstroms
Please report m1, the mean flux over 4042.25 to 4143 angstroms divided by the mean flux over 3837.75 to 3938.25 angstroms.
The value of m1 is 1.82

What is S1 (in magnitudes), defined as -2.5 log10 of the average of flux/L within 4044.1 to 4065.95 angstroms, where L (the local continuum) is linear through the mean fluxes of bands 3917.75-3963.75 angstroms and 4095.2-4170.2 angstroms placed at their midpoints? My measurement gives -0.14 mag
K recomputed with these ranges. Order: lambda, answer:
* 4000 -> 32.81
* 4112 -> 35.52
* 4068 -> 36.5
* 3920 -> 19.45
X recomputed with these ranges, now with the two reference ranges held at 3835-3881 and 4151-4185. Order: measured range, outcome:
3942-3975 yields 3.6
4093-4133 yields -4.0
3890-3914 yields -4.2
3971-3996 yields -3.5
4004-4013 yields -3.4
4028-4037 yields -3.3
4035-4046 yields -3.2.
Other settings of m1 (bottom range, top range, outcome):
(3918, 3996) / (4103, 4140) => 1.59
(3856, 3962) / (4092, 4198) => 1.68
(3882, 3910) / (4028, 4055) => 1.65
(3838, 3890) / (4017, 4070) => 1.97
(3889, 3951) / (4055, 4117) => 1.68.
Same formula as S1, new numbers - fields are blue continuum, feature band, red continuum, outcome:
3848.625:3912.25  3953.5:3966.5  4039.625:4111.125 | 0.206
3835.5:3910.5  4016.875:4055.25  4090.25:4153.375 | -0.216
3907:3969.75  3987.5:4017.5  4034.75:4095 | -0.211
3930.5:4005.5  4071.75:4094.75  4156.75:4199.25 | -0.249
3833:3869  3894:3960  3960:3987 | -0.111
